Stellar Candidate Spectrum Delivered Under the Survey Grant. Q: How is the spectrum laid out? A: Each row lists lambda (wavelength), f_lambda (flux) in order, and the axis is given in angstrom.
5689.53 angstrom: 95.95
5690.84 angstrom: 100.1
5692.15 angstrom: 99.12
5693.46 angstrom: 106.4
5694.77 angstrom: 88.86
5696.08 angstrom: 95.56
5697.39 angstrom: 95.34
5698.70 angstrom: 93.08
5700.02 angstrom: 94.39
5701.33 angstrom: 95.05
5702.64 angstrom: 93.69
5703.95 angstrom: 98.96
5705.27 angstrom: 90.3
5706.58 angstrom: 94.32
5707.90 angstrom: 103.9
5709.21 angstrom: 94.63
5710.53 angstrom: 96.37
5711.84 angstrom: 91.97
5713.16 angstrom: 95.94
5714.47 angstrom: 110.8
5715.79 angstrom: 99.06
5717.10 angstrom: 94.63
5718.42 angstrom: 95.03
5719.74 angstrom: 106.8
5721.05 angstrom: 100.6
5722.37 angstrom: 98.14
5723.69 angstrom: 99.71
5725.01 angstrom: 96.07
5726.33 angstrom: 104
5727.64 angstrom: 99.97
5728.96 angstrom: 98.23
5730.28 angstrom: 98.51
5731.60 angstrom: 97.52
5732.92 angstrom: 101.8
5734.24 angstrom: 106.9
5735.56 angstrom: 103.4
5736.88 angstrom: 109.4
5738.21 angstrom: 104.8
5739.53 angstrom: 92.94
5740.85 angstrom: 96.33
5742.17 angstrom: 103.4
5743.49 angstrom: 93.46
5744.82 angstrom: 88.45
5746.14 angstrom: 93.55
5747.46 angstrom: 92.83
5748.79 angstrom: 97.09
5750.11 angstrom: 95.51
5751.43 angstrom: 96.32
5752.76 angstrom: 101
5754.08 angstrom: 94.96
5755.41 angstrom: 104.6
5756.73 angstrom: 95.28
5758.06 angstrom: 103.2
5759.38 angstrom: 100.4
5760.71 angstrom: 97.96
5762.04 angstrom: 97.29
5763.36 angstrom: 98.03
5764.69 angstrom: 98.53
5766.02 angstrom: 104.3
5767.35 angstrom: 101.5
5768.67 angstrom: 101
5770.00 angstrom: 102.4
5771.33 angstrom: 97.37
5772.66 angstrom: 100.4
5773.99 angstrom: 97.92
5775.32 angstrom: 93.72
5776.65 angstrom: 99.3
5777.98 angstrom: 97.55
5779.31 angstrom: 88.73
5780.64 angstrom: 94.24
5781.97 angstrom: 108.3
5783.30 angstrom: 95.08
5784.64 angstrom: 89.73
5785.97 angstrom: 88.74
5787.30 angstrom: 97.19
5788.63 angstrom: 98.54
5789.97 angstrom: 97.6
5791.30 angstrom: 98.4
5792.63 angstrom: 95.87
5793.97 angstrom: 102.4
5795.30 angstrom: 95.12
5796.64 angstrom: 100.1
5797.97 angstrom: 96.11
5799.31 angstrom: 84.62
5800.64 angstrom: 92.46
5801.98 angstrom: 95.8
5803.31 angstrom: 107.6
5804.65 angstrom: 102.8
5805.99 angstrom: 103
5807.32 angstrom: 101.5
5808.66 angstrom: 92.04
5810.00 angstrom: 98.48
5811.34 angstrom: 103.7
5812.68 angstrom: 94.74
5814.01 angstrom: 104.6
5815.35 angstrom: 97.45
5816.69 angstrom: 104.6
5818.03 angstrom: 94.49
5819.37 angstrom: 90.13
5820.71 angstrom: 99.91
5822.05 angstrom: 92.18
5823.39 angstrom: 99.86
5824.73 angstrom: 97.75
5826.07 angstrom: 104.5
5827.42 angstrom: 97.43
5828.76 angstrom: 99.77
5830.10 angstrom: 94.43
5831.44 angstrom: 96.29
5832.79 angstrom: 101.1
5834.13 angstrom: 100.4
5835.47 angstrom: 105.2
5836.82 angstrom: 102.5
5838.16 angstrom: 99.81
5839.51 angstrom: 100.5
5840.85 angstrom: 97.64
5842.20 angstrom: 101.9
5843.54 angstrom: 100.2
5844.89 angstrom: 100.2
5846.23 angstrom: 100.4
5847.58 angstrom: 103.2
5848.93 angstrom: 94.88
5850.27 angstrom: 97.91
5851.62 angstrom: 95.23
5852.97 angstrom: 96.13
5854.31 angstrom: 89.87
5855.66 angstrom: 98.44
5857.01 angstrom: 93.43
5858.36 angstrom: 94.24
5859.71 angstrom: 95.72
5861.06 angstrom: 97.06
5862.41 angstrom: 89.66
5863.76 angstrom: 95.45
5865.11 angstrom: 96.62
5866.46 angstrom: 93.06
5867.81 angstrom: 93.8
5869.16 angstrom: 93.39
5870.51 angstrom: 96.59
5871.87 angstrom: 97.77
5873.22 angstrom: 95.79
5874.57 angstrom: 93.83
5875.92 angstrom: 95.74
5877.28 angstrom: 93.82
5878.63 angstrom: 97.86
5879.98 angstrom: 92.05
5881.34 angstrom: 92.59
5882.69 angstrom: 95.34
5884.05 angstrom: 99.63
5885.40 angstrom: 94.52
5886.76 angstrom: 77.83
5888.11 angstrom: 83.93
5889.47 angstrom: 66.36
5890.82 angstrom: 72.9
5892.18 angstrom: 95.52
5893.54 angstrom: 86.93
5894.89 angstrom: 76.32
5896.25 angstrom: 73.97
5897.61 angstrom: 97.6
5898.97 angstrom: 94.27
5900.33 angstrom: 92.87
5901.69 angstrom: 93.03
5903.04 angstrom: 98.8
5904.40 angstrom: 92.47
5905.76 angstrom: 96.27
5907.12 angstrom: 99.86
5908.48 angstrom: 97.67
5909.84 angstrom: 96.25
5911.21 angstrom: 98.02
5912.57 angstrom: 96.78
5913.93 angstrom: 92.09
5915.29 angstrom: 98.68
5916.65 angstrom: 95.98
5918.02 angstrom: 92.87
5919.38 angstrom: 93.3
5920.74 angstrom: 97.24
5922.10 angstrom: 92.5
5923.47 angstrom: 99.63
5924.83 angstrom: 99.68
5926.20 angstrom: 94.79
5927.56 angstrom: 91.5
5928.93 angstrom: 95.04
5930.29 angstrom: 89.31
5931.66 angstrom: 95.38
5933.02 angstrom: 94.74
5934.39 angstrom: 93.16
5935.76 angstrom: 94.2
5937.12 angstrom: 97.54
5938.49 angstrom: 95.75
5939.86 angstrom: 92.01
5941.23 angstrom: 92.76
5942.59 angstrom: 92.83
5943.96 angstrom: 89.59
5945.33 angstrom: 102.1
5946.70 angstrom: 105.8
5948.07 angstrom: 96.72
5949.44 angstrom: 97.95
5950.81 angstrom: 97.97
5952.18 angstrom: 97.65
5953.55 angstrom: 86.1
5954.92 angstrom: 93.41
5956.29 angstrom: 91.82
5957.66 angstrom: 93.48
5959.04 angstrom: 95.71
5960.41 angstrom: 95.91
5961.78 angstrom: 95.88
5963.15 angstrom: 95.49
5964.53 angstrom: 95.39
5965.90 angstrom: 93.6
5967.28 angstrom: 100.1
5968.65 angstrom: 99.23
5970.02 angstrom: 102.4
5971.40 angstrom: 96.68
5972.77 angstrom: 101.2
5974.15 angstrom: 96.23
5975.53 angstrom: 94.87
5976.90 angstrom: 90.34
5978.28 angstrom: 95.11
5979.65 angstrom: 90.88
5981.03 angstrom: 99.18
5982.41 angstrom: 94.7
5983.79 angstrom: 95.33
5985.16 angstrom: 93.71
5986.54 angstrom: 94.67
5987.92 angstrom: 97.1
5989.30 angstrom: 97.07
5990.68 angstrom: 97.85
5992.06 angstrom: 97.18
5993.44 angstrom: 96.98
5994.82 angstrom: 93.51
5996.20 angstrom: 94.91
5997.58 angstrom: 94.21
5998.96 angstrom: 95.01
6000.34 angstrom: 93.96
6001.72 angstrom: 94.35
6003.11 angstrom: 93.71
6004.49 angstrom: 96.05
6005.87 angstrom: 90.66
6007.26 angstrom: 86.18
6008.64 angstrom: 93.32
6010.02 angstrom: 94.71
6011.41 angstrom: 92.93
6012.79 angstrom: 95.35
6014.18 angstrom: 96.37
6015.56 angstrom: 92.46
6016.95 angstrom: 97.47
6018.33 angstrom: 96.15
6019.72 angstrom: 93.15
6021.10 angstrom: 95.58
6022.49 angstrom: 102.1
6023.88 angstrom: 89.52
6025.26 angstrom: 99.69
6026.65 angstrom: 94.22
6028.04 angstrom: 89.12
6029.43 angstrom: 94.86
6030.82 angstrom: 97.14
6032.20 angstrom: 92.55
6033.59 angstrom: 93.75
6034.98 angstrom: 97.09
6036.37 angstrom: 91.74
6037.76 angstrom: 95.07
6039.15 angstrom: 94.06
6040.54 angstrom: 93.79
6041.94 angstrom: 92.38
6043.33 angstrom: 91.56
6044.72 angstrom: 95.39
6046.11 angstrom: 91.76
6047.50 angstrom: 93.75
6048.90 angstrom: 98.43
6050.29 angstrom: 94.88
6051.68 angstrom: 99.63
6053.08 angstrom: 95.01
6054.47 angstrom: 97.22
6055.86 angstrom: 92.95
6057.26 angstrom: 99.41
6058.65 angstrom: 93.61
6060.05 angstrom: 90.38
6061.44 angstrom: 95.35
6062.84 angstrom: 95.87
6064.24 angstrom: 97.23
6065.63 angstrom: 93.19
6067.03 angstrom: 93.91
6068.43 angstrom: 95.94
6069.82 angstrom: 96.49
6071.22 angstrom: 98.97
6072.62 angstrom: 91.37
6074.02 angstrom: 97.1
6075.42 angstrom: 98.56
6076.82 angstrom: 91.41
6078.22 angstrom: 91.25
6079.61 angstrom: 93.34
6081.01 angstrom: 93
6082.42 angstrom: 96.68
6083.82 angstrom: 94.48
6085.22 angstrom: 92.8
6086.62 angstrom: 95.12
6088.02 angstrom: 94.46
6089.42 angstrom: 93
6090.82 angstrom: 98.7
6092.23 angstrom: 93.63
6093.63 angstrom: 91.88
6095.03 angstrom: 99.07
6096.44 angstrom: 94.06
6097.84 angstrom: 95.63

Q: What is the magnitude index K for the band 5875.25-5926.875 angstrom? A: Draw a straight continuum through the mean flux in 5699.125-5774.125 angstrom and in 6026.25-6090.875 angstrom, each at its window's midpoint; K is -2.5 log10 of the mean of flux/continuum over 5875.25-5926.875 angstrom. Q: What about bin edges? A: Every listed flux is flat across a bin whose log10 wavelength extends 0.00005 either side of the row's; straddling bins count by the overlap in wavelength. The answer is 0.049 mag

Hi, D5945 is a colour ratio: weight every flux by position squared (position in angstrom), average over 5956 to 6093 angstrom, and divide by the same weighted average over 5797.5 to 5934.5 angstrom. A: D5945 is 1.05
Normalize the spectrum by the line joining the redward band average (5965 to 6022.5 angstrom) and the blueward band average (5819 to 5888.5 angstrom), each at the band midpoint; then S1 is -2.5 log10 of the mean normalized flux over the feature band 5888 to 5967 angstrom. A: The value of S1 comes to 0.03 mag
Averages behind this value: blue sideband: 96.4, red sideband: 95.3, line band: 93.5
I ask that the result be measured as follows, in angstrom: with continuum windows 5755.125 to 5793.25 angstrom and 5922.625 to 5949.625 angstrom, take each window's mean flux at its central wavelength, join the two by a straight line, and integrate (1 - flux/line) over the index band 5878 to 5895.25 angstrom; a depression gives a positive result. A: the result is 1.61 angstrom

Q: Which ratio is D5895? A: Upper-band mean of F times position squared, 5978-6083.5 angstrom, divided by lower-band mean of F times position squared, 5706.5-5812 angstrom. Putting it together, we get 1.1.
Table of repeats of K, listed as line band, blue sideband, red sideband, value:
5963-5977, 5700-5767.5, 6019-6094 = -0.02 mag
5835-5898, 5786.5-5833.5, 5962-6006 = 0.04 mag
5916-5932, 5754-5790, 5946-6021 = 0.02 mag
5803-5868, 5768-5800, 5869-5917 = -0.04 mag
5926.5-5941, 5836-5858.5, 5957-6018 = 0.03 mag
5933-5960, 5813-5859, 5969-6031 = 0.01 mag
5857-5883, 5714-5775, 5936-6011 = 0.03 mag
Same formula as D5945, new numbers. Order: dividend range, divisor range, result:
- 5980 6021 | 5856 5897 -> 1.09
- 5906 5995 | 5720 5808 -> 1.04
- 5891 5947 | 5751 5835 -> 1.00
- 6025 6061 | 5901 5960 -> 1.03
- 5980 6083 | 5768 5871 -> 1.04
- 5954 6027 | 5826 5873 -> 1.02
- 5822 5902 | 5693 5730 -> 1.02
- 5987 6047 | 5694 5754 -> 1.07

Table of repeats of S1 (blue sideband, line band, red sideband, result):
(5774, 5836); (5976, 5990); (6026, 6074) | 0.007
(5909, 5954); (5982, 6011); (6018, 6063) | 0.006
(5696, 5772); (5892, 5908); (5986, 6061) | 0.056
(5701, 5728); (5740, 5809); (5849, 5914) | -0.015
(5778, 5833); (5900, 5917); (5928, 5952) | -0.003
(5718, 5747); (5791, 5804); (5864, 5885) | 0.008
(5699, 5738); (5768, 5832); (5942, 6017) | 0.002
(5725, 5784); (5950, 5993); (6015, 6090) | 0.002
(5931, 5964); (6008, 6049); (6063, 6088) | 0.005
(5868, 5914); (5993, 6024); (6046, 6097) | -0.006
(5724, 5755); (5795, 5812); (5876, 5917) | -0.026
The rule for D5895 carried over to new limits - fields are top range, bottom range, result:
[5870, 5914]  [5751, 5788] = 0.97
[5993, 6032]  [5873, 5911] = 1.08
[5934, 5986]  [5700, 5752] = 1.06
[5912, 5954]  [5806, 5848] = 0.99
